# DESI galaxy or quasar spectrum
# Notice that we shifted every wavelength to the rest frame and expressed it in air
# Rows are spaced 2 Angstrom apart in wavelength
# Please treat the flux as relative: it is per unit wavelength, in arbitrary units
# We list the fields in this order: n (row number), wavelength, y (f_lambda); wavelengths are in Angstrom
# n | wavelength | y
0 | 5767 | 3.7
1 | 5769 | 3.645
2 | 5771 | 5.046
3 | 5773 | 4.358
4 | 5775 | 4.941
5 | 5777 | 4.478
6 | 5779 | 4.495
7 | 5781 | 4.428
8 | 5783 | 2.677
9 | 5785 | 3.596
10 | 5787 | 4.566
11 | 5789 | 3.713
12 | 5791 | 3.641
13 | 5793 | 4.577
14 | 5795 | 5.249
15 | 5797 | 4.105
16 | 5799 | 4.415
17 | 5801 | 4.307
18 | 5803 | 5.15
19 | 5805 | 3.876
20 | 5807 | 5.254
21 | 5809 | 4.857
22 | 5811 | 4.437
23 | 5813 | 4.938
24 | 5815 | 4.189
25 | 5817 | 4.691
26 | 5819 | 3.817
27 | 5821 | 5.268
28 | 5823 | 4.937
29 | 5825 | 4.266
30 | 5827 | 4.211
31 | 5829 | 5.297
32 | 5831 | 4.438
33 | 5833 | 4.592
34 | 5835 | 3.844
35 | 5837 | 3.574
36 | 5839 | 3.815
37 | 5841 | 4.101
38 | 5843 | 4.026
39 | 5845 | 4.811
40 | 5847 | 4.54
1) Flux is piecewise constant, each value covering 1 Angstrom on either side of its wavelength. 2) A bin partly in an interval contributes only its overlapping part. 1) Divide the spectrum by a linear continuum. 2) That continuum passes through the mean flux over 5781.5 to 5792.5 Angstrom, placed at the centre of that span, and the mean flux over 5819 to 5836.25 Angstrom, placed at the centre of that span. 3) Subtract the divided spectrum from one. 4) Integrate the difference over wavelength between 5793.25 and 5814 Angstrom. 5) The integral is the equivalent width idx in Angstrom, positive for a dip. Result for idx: -3.08 Angstrom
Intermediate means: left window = 3.72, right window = 4.55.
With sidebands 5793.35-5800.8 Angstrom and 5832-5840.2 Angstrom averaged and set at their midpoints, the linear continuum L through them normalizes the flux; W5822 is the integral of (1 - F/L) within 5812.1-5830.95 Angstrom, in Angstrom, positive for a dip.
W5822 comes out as -2.0 Angstrom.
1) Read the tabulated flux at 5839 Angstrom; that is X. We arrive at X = 3.815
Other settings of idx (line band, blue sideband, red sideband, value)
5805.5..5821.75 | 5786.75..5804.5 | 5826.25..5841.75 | -1.2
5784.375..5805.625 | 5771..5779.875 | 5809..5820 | 1.1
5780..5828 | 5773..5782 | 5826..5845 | 0.3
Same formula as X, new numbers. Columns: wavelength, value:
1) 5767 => 3.7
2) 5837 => 3.574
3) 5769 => 3.645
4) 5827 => 4.211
